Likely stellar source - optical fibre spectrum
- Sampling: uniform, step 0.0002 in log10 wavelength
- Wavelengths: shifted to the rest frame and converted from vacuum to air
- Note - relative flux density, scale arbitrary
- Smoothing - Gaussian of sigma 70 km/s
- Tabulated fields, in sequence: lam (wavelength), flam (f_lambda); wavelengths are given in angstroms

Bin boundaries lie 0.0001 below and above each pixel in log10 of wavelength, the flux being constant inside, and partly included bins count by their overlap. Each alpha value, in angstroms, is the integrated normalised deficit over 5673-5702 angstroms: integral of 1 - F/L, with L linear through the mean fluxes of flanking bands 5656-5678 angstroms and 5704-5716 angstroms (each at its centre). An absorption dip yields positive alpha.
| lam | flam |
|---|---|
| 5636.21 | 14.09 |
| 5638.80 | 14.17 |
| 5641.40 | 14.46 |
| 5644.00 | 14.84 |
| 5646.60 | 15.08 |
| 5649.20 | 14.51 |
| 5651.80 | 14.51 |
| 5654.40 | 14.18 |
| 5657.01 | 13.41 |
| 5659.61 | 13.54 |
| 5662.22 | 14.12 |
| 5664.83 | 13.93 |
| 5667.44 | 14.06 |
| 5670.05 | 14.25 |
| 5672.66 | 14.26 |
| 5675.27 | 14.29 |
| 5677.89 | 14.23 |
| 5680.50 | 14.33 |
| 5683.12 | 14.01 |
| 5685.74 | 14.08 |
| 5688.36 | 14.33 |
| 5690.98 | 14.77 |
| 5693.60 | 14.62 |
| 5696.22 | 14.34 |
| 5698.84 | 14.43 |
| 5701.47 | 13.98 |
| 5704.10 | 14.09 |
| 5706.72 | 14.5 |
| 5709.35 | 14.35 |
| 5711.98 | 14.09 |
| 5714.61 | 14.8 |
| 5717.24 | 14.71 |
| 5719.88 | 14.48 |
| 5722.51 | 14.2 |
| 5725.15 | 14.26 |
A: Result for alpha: -0.2 angstroms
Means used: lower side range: 14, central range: 14.3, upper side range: 14.4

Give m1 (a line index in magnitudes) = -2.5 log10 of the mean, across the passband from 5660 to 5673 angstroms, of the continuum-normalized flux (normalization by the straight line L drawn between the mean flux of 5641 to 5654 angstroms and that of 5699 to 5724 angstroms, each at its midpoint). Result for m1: 0.04 mag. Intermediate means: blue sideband 14.7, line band 14.1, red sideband 14.4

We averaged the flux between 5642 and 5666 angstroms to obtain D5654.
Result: 14.2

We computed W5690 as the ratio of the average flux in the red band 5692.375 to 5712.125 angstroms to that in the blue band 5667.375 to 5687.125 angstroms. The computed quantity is 1.01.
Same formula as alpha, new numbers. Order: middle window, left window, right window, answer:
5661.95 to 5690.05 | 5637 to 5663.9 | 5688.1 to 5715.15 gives 0.3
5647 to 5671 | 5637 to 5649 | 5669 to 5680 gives 0.6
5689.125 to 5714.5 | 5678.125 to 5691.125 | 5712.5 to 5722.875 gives 0.1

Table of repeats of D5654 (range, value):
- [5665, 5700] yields 14.3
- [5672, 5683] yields 14.2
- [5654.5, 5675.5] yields 14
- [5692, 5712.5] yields 14.3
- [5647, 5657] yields 14.3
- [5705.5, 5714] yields 14.4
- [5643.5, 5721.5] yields 14.3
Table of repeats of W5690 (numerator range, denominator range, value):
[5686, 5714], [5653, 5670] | 1.03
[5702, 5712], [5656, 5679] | 1.02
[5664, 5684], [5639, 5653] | 0.97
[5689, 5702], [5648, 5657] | 1.01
